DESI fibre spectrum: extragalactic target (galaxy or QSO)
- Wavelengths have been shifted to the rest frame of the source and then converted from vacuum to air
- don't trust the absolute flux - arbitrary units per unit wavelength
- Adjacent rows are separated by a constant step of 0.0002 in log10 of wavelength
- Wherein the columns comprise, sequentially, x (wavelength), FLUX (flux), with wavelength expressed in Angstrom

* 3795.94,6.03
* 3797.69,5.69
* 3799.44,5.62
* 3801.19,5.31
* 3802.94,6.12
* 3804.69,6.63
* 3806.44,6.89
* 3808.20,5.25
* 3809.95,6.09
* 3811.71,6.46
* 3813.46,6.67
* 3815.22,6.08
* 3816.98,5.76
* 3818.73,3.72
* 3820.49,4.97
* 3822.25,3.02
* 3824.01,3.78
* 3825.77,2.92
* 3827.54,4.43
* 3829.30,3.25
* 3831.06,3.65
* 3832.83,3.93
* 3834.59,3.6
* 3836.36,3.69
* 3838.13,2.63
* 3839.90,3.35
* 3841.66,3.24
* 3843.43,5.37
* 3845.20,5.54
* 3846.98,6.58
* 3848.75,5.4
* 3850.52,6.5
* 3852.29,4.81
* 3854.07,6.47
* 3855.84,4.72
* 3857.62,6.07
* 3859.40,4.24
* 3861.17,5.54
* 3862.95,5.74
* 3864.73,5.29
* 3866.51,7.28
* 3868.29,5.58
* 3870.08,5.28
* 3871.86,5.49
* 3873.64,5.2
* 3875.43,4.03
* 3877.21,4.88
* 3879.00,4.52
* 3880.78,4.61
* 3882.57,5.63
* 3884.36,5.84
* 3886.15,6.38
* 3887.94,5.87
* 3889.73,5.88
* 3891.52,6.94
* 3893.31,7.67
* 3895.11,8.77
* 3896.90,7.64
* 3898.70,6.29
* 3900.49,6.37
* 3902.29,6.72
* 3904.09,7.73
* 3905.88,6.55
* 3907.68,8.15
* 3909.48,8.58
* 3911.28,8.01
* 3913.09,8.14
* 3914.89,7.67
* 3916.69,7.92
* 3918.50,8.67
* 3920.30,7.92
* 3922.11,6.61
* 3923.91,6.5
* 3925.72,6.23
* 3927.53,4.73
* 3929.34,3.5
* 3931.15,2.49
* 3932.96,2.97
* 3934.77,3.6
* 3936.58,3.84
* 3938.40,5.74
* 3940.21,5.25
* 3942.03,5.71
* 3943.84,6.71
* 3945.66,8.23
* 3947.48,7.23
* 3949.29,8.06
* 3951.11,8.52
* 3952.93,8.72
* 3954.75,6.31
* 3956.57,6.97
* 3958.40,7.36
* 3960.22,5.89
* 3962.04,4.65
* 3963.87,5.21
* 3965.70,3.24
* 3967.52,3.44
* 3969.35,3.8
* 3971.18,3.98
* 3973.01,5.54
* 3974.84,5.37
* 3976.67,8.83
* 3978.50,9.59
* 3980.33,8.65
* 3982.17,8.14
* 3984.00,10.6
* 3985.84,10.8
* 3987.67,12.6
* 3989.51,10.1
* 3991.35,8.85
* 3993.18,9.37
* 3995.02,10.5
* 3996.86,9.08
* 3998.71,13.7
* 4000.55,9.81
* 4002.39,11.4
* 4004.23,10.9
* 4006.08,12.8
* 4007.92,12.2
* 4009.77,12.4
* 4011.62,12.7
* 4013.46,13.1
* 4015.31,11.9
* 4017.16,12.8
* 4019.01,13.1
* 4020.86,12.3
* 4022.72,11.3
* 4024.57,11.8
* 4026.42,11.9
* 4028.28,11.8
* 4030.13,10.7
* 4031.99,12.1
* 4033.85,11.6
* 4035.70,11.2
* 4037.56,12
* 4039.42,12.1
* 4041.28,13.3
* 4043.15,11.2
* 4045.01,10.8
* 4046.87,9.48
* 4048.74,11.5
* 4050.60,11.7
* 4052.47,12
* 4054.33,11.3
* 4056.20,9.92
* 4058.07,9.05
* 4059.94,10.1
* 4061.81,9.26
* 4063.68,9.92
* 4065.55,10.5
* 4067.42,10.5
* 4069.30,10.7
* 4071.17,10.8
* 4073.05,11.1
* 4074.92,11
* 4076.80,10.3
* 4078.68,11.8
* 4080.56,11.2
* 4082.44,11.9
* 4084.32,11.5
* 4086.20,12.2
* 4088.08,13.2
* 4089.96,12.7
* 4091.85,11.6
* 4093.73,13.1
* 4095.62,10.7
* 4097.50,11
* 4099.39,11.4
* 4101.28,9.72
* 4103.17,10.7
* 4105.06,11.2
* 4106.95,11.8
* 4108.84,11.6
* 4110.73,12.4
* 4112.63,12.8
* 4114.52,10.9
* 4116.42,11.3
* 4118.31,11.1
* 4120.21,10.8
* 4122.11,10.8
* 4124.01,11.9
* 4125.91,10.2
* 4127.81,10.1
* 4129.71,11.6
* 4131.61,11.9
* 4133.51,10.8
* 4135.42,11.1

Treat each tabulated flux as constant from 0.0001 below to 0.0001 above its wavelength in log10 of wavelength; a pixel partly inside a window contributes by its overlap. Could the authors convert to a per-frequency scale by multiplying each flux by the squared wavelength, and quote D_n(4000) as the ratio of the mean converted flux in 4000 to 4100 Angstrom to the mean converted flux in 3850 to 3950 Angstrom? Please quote 2.0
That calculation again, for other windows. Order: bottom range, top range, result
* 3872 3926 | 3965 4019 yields 1.50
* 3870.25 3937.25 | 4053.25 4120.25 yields 1.98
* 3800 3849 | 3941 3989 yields 1.60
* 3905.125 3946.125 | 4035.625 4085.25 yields 1.89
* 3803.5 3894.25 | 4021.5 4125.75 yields 2.44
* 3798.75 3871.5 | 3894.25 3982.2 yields 1.34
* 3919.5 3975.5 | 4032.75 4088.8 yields 2.09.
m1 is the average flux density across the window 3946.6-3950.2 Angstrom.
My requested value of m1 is 7.66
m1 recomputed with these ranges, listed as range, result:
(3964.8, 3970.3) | 3.5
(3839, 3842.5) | 3.3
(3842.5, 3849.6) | 5.7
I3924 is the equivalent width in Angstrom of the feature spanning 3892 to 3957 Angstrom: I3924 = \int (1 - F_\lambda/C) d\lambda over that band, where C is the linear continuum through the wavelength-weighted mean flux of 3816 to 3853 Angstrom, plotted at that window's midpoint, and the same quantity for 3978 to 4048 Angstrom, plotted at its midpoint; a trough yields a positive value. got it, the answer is 8.6 Angstrom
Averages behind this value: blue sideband 4.3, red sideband 11.3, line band 6.68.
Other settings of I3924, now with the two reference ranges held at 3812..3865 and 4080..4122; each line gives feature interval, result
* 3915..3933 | 2.4 Angstrom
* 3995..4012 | -4.8 Angstrom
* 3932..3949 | 4.2 Angstrom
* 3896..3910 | -1.8 Angstrom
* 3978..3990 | -2.2 Angstrom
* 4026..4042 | -3.3 Angstrom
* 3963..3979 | 5.6 Angstrom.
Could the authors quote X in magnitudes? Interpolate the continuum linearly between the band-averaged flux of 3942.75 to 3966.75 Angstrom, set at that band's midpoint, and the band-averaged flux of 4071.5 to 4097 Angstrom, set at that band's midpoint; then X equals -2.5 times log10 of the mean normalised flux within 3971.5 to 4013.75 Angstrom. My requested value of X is -0.236 mag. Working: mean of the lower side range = 6.67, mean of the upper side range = 11.7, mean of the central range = 10.2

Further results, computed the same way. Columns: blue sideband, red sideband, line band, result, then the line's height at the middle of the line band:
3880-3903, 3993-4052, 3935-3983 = 0.41 mag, 9.17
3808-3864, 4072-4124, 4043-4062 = -0.03 mag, 10.3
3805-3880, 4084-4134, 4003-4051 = -0.25 mag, 9.45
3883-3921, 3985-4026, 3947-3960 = 0.24 mag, 9.41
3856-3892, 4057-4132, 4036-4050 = -0.17 mag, 9.83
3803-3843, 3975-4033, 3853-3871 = 0.07 mag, 5.99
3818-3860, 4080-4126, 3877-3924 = -0.14 mag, 6.08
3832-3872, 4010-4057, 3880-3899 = -0.01 mag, 6.44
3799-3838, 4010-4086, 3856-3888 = 0.18 mag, 6.36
